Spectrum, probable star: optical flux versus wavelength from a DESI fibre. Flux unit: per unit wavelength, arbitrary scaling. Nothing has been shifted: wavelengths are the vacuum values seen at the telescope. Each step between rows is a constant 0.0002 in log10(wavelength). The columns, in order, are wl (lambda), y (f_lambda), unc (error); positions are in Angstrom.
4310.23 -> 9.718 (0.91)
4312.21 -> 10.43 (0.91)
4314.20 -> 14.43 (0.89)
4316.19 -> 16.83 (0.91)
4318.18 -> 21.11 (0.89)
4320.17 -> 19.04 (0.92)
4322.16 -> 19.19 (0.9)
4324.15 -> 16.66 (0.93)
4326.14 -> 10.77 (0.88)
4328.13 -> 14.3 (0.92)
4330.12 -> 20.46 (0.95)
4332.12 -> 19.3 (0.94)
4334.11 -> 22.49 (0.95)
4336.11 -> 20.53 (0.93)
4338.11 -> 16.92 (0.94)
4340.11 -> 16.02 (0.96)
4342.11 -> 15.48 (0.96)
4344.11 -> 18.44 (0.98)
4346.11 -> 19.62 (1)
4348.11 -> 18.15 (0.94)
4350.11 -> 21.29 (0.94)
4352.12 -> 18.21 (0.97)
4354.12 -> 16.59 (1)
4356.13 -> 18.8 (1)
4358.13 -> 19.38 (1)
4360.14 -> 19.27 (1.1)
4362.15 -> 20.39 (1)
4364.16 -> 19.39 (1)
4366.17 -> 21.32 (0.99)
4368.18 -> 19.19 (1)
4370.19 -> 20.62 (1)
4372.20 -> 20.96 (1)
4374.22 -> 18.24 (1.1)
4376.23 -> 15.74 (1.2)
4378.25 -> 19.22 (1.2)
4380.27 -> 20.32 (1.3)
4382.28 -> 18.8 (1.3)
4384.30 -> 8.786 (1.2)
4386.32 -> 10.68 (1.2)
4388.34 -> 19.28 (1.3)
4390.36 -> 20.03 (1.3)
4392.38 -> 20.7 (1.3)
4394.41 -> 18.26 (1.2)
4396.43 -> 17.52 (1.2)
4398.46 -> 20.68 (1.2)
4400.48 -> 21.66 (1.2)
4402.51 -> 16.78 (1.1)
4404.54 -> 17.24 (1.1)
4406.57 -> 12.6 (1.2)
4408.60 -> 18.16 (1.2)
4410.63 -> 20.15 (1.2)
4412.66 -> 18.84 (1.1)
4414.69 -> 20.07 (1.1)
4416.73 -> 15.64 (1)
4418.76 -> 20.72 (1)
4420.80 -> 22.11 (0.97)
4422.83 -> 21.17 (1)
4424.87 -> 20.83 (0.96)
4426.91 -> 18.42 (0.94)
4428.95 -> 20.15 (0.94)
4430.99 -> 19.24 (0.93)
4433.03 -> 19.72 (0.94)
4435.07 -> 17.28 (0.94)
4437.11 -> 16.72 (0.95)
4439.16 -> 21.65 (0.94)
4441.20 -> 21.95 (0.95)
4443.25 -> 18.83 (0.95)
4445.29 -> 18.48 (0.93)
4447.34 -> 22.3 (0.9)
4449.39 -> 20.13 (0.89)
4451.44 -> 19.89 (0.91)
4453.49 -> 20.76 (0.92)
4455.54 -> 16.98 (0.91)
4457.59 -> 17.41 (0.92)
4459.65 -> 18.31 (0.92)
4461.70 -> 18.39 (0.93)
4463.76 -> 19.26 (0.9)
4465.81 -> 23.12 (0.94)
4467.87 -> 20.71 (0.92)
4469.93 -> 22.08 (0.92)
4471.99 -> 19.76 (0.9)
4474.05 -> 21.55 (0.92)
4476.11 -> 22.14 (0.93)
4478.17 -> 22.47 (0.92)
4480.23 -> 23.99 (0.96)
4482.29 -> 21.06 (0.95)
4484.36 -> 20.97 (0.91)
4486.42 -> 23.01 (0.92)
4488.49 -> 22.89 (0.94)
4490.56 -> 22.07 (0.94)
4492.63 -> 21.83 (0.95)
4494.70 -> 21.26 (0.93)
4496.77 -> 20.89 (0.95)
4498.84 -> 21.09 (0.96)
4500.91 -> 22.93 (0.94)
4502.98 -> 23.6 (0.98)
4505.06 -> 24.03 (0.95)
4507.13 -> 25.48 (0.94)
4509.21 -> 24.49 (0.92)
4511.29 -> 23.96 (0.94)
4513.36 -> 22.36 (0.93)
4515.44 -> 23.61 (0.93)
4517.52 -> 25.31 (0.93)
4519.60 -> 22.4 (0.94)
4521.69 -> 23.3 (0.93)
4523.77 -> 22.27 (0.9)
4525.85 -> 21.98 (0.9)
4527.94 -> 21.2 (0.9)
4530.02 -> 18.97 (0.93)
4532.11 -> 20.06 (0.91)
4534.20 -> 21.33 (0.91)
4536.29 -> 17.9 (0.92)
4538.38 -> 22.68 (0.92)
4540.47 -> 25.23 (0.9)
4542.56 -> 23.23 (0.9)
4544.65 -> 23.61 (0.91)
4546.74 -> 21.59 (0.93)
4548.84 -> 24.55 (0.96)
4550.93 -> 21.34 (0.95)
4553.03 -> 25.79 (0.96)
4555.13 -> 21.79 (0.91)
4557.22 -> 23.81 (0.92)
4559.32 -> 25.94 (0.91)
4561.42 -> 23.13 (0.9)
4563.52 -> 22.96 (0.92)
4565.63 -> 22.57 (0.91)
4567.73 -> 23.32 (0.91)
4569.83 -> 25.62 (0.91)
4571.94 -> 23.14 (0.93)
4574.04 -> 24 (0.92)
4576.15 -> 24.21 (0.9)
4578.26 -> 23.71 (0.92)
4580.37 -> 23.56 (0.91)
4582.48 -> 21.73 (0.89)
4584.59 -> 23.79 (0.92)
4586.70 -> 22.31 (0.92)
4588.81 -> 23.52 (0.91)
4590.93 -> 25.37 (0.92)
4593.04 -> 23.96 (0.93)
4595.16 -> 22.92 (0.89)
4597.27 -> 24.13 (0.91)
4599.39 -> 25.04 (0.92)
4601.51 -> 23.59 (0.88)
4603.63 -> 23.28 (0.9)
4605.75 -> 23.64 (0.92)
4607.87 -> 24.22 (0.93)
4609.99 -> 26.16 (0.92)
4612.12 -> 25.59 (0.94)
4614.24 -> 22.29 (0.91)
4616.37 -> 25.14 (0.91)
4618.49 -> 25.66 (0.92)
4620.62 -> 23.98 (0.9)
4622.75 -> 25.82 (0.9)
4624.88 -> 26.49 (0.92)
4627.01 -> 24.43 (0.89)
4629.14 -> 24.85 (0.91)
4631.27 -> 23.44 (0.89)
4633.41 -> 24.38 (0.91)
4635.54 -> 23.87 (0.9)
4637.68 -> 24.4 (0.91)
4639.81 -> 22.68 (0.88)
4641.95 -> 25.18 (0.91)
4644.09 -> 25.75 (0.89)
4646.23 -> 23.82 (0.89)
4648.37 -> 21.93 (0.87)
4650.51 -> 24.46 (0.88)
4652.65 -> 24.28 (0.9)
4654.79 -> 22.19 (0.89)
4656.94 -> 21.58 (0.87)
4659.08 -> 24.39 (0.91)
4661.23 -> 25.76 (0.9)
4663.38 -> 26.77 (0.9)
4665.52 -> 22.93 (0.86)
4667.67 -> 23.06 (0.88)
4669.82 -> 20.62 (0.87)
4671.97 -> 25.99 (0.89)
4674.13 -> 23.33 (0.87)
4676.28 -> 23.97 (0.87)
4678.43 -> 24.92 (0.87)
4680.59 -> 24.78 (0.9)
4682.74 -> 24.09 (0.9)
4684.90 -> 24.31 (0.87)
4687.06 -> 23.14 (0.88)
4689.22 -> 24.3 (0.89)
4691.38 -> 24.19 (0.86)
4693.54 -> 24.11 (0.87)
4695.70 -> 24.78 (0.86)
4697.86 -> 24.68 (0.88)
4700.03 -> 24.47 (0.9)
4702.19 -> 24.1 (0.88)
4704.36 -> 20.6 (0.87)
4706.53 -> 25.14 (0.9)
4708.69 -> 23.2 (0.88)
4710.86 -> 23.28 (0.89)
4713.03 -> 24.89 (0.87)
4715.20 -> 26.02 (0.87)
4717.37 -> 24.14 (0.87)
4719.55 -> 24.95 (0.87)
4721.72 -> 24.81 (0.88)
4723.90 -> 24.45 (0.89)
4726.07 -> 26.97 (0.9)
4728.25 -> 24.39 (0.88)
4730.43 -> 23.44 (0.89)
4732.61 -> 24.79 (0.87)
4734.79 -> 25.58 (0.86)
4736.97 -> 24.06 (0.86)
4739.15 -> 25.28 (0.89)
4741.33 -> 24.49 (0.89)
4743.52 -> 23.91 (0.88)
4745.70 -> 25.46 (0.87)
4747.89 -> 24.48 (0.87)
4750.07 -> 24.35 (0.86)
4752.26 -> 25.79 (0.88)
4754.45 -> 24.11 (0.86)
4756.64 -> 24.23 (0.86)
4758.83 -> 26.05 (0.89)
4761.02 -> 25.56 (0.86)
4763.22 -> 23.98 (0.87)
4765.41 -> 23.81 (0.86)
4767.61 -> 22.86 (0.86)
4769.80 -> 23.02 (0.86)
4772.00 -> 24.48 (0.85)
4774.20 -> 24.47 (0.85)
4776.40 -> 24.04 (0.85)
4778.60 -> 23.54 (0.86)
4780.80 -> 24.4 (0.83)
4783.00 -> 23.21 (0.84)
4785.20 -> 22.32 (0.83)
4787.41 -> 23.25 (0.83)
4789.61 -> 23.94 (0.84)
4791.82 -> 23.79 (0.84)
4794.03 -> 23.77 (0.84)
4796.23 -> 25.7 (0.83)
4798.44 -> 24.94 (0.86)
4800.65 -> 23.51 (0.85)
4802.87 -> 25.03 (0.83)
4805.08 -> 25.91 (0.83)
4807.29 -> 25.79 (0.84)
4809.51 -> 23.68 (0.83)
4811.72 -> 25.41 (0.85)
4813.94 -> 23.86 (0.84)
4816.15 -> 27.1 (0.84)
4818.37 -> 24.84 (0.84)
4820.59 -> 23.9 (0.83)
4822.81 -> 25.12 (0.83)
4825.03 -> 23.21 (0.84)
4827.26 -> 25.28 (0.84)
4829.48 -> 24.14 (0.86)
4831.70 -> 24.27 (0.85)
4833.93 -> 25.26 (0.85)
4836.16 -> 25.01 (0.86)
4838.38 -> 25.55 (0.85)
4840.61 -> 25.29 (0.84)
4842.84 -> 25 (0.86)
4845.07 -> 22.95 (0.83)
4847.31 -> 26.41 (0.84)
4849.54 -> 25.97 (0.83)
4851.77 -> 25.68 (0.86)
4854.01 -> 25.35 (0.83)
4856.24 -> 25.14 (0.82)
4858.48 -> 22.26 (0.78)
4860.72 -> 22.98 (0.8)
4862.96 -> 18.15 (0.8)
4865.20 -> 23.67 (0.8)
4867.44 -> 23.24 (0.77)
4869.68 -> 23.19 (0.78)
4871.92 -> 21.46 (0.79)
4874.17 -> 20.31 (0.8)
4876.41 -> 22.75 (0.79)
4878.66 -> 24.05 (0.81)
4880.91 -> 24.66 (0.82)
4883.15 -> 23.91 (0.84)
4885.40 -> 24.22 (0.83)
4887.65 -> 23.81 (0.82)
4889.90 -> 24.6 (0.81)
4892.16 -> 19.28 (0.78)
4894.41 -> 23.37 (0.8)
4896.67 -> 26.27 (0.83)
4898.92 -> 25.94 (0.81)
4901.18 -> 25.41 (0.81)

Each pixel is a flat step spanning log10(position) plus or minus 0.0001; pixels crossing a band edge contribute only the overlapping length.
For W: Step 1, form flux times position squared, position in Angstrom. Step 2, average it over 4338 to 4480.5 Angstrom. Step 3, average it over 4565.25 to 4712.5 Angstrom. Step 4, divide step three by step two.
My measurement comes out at 1.4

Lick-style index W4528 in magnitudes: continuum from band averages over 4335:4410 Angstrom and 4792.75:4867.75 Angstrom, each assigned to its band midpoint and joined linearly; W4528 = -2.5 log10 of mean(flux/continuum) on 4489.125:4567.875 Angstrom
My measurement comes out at -0.12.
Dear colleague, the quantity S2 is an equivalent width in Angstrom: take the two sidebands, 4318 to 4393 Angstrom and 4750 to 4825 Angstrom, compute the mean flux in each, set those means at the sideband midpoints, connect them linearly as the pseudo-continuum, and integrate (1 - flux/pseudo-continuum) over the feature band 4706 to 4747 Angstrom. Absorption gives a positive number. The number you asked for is -2.0 Angstrom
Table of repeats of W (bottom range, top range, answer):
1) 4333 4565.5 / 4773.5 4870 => 1.39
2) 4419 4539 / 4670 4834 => 1.30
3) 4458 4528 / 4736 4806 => 1.24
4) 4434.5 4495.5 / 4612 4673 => 1.27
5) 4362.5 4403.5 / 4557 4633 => 1.44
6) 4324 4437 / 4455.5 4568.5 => 1.28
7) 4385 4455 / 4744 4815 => 1.50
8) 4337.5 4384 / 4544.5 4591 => 1.38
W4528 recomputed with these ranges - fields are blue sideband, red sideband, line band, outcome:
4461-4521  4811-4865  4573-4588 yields -0.02 mag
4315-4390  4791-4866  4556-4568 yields -0.13 mag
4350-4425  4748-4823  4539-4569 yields -0.12 mag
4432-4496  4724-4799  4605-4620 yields -0.10 mag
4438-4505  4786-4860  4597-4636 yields -0.09 mag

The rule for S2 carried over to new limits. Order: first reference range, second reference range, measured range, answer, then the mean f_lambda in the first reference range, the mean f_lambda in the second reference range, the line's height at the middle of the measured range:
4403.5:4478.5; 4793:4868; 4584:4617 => -3.74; 19.6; 24.5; 21.6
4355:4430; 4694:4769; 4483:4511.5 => -3.06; 18.7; 24.5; 20.5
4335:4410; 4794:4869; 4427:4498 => -3.60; 18.3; 24.5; 19.5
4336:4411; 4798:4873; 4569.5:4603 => -4.25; 18.3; 24.4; 21.1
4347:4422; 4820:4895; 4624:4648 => -3.43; 18.5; 23.8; 21.3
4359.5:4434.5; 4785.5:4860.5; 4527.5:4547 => -0.85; 18.7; 24.7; 20.7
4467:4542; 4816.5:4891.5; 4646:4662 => -0.35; 22.3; 24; 23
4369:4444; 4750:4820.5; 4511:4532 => -2.05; 18.6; 24.4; 20.4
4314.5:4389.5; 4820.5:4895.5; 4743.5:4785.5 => -2.76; 18.1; 23.8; 22.8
